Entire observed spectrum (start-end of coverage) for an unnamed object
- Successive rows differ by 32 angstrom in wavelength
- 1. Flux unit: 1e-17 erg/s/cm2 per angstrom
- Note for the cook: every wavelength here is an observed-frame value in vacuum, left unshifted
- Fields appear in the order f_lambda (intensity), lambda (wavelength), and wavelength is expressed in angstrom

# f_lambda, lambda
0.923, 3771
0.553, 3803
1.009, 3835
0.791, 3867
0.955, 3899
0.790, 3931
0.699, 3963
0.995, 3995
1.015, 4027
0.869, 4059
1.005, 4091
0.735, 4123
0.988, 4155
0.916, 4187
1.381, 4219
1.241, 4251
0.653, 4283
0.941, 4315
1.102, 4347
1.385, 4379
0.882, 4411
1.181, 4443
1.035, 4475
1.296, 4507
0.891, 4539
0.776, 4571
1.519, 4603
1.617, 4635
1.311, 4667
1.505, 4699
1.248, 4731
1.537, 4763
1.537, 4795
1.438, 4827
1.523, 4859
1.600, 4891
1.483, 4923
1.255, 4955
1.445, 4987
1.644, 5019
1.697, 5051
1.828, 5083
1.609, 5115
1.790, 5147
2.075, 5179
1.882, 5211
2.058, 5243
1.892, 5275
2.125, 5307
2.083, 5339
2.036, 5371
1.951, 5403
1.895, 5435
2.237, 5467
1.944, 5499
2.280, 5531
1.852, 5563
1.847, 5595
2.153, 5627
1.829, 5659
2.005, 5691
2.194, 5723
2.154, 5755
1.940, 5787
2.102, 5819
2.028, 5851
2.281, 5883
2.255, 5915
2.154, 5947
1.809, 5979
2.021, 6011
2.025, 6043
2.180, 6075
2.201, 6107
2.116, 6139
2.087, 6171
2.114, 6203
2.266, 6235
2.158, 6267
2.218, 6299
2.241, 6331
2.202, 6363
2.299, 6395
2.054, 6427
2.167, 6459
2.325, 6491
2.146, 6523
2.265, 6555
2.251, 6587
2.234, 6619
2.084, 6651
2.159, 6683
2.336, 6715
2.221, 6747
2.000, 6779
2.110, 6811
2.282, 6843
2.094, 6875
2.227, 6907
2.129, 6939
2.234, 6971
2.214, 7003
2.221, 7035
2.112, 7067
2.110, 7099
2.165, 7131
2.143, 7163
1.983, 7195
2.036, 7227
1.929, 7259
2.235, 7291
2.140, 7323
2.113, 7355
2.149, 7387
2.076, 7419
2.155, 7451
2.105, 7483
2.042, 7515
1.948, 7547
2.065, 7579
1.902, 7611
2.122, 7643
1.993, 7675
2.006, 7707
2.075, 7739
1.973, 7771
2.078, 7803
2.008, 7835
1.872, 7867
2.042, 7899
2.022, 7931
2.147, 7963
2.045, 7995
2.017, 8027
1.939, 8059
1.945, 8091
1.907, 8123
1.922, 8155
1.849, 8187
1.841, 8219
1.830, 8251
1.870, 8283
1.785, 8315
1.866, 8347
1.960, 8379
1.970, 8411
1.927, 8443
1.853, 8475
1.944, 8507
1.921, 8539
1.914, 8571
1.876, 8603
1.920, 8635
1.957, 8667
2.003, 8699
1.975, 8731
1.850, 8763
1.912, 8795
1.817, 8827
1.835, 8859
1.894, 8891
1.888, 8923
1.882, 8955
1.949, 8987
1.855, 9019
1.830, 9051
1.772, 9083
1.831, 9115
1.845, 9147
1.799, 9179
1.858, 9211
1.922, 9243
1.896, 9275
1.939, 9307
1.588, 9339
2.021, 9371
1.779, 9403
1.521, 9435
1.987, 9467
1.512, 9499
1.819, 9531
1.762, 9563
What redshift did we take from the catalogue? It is 0.150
